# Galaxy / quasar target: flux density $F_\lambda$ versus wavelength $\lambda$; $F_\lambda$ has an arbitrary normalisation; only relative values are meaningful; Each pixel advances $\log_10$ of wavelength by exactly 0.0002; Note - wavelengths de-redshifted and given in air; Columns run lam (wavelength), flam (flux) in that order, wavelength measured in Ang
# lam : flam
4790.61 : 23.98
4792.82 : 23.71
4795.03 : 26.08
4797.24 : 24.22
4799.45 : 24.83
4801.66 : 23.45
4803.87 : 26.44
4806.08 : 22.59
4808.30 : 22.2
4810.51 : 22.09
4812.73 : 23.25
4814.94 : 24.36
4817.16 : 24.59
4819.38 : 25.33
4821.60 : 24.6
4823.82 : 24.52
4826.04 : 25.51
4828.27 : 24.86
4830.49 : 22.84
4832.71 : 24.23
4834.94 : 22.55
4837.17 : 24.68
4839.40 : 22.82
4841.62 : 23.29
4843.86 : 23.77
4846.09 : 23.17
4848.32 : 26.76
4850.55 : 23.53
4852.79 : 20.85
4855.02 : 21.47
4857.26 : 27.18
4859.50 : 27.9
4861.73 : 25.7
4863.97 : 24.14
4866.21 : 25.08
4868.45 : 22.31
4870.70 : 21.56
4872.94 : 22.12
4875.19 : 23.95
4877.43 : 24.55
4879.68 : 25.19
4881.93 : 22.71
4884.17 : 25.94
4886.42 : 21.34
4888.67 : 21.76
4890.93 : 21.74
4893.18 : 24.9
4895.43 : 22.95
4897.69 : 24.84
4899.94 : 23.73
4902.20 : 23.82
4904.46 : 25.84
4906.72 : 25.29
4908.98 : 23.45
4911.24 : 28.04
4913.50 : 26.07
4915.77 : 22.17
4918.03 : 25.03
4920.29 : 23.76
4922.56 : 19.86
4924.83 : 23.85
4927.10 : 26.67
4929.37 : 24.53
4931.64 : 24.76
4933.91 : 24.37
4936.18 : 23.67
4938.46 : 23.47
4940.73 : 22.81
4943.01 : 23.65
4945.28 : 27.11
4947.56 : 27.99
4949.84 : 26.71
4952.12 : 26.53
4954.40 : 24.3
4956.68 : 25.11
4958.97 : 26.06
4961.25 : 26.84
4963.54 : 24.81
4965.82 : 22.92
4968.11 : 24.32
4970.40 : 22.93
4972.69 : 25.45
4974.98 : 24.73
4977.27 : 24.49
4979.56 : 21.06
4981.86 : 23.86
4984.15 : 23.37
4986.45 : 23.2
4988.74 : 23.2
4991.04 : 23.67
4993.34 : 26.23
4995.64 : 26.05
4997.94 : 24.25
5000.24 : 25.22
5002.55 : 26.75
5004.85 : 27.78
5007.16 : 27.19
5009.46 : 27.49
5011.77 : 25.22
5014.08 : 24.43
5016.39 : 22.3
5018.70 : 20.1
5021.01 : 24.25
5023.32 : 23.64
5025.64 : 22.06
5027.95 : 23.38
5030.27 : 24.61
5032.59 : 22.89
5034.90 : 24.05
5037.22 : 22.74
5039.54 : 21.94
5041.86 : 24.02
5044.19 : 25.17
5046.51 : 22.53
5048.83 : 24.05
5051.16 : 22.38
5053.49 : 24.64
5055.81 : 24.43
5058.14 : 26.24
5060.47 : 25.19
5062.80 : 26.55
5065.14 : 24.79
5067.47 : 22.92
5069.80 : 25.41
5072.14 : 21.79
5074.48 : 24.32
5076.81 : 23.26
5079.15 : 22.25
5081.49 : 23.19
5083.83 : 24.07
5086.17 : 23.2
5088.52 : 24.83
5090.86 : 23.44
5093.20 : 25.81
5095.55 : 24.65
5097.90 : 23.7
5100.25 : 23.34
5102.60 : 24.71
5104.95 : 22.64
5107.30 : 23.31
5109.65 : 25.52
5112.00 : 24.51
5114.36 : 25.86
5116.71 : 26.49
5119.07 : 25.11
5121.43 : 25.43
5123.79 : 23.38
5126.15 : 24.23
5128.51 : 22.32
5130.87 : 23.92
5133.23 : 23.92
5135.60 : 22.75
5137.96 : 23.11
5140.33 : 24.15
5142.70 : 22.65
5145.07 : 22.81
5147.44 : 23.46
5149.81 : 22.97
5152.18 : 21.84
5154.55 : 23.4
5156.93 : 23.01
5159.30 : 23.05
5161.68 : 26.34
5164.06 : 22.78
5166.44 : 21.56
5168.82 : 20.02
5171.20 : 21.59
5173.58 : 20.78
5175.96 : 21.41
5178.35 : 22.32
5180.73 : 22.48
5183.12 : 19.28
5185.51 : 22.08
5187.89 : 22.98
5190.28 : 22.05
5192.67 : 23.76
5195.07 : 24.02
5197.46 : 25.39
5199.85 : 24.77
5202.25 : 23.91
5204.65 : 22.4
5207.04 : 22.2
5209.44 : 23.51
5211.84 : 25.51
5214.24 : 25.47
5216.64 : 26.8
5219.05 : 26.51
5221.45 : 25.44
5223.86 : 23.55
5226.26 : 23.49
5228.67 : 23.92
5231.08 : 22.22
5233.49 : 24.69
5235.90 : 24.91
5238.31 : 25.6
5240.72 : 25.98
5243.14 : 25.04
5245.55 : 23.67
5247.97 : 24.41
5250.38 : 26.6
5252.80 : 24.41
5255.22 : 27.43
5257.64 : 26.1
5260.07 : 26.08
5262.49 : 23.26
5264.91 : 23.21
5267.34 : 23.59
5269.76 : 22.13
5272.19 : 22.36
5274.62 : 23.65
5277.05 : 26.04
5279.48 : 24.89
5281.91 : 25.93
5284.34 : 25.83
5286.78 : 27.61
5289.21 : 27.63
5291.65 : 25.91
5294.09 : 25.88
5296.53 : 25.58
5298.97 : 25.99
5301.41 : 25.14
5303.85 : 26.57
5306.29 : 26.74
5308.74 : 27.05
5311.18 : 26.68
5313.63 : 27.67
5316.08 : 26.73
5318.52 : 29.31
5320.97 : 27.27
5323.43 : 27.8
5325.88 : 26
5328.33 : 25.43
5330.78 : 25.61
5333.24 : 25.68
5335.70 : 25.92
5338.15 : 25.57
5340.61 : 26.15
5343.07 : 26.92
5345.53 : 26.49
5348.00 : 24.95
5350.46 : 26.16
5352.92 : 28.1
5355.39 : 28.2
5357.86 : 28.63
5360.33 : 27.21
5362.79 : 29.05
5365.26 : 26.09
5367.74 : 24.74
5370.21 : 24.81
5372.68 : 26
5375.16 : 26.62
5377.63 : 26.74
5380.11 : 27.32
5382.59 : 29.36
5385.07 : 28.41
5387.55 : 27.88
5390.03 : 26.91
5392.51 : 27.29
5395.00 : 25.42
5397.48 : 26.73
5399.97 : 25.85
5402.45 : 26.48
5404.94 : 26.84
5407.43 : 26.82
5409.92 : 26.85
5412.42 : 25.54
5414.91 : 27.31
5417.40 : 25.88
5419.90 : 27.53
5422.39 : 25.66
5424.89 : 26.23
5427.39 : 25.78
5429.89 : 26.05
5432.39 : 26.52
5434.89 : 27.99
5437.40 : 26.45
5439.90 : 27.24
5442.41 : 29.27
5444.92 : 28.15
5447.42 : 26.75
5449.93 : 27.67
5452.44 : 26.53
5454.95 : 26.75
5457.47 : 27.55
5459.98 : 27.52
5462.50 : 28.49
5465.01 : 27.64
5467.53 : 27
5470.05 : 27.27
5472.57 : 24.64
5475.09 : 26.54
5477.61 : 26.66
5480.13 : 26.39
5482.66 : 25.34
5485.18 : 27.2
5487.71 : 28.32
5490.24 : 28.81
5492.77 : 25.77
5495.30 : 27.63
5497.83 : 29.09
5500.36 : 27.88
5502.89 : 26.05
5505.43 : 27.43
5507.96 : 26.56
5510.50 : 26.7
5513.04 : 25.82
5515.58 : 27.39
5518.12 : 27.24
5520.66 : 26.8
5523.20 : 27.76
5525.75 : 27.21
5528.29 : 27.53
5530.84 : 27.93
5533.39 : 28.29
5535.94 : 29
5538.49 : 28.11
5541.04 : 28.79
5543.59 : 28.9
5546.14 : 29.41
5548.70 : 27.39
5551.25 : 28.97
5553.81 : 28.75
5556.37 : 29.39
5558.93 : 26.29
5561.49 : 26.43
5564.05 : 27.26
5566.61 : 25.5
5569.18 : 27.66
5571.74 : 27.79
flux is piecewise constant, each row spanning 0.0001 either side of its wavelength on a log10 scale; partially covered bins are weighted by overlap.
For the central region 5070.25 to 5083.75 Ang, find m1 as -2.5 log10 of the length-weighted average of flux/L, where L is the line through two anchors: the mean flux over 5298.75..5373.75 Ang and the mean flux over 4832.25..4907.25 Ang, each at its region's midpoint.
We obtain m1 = 0.09 mag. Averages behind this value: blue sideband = 23.9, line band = 23.2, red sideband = 26.6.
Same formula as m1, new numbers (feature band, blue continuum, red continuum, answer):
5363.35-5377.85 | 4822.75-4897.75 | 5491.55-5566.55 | 0.03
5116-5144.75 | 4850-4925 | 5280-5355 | 0.07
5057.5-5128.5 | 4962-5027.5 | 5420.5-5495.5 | 0.03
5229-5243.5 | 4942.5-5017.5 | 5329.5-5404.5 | 0.06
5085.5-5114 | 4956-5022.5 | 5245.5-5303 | 0.03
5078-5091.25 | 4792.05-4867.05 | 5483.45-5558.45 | 0.09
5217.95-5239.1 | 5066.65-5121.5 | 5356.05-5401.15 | 0.04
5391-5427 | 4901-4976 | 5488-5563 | 0.03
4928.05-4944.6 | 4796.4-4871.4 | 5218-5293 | 0.01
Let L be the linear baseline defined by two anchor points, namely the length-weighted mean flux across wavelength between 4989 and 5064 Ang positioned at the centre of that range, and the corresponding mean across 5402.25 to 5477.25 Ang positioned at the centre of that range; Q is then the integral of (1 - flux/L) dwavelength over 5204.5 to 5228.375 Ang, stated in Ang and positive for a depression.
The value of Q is 0.9 Ang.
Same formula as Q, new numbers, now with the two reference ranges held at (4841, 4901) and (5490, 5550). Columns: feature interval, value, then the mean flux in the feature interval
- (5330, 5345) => 0.31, 26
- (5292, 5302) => 0.23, 25.7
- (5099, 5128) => 0.85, 24.5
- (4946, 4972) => -1.11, 25.3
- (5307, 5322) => -0.58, 27.4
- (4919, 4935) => 0.10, 24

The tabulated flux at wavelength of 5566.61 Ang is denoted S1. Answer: 25.5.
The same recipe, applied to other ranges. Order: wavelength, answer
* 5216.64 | 26.8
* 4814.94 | 24.36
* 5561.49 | 26.43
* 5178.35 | 22.32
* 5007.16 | 27.19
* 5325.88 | 26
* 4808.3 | 22.2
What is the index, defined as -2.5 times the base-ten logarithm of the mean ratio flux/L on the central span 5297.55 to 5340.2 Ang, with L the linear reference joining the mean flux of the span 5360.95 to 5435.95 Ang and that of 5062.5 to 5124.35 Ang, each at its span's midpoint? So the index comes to -0.02 mag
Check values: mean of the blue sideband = 24.2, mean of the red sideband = 26.7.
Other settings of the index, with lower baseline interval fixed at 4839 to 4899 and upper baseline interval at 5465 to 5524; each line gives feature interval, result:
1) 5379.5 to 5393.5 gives -0.06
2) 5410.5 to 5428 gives 0.01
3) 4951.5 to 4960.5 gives -0.06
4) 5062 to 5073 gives 0.02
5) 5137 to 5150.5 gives 0.09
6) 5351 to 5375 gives -0.03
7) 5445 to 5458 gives -0.01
